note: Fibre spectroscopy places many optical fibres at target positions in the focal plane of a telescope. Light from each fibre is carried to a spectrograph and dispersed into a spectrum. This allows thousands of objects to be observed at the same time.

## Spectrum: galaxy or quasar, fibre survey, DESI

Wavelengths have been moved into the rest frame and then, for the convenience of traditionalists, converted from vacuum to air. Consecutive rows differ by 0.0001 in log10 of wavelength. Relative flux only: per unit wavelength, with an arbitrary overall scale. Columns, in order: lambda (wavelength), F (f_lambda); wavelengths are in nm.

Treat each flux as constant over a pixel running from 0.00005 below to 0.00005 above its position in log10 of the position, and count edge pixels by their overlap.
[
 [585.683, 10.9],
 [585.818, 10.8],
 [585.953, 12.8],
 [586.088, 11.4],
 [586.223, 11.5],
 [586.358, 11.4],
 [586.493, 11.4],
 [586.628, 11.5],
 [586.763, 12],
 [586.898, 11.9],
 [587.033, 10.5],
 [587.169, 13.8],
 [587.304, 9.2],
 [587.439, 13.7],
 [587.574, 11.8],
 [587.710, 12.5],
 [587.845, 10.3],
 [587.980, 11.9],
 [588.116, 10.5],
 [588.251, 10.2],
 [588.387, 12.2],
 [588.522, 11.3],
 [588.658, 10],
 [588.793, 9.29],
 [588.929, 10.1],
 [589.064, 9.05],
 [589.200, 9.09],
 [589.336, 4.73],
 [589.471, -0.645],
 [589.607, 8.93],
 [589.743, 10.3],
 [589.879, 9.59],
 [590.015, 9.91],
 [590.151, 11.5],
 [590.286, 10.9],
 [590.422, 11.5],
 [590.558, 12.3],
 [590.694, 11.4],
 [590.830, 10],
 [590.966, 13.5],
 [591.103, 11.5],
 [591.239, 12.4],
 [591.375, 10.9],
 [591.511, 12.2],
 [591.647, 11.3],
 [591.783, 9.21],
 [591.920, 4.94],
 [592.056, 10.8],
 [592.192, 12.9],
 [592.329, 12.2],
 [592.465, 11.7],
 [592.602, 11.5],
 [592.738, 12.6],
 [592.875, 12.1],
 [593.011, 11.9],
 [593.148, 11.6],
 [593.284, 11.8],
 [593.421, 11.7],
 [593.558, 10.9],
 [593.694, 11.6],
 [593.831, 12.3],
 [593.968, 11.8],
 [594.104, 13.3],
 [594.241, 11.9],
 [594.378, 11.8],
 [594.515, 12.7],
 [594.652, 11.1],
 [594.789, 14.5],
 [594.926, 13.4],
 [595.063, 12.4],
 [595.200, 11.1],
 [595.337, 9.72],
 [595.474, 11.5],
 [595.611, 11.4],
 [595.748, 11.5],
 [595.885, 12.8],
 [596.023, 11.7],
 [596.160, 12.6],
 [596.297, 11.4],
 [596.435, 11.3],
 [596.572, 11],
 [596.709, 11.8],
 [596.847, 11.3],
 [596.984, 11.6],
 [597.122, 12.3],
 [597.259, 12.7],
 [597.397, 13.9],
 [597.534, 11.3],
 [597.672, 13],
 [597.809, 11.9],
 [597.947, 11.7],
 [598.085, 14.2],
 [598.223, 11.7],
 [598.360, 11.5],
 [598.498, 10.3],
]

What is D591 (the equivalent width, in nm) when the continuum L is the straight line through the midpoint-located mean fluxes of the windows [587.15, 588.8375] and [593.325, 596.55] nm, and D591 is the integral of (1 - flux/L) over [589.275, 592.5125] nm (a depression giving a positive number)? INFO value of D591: 0.38 nm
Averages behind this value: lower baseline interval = 11.2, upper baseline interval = 11.9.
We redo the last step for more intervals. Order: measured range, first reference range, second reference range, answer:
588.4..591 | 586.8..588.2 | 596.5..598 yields 0.46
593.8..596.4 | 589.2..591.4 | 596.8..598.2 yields -0.11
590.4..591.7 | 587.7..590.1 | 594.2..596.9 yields -0.20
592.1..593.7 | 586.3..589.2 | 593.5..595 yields 0.03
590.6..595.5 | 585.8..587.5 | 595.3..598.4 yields 0.09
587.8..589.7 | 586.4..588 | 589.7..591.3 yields 0.40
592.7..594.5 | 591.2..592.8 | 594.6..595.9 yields -0.08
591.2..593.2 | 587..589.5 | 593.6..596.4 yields 0.01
